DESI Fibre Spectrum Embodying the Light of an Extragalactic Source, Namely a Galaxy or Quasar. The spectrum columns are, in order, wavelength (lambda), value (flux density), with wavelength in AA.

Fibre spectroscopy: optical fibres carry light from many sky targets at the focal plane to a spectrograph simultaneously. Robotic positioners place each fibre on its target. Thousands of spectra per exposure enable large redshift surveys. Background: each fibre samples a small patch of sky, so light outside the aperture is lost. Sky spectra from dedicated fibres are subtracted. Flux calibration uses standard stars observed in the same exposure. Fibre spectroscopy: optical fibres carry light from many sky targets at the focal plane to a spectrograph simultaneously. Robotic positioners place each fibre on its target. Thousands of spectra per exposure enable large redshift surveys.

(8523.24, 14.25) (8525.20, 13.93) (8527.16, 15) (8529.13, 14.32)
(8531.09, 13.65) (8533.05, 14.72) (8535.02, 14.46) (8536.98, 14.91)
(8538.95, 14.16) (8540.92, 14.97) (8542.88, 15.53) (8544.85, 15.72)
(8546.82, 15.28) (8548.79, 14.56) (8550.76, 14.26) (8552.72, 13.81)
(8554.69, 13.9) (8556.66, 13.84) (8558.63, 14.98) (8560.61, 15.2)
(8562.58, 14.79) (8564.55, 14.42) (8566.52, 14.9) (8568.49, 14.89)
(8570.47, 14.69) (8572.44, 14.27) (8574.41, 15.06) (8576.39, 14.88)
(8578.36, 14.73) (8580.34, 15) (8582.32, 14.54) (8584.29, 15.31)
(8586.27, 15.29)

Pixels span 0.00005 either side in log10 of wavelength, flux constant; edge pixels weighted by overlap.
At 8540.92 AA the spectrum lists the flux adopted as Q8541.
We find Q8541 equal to 14.97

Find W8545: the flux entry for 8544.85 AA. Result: 15.72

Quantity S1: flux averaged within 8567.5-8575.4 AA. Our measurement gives 14.7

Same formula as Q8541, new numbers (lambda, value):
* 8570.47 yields 14.69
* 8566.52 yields 14.9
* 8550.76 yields 14.26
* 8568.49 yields 14.89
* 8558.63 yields 14.98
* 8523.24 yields 14.25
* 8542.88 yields 15.53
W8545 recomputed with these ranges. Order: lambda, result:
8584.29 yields 15.31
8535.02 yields 14.46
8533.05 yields 14.72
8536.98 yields 14.91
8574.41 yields 15.06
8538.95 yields 14.16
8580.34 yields 15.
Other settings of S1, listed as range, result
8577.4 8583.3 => 14.7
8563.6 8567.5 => 14.7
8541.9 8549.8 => 15.3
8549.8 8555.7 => 14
